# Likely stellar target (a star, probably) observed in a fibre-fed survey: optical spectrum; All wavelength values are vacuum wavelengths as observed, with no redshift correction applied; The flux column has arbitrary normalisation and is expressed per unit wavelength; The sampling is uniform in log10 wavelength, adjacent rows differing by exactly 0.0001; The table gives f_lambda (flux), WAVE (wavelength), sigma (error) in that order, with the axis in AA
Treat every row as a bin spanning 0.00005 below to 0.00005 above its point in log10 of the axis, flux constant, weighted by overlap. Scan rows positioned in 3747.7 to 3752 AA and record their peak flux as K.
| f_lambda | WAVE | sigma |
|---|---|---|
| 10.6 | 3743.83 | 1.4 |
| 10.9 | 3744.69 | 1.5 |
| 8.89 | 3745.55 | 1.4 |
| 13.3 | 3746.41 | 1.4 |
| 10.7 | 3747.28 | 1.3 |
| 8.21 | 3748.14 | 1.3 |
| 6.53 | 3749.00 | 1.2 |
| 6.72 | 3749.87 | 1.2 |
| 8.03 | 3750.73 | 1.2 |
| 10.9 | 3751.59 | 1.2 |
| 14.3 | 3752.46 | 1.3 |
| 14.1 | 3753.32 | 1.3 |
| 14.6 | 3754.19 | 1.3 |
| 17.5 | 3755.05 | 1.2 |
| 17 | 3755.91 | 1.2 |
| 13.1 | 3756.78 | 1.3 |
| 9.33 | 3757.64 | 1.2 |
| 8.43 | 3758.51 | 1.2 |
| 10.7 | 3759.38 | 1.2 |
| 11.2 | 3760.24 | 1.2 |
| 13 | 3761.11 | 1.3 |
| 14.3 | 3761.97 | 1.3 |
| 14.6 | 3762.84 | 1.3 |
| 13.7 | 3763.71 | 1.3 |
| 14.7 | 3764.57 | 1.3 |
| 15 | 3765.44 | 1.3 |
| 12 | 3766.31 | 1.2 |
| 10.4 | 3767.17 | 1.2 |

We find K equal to 10.9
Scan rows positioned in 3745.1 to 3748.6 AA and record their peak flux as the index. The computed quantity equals 13.3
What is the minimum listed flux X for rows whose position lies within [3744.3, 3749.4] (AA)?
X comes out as 6.53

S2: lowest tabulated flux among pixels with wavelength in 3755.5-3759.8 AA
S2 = 8.43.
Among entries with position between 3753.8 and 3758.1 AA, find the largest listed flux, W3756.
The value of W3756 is 17.5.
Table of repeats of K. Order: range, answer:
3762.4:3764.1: 14.6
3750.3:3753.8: 14.3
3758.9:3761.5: 13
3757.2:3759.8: 10.7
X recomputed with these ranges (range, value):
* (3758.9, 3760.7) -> 10.7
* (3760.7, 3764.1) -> 13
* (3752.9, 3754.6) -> 14.1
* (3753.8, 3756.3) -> 14.6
